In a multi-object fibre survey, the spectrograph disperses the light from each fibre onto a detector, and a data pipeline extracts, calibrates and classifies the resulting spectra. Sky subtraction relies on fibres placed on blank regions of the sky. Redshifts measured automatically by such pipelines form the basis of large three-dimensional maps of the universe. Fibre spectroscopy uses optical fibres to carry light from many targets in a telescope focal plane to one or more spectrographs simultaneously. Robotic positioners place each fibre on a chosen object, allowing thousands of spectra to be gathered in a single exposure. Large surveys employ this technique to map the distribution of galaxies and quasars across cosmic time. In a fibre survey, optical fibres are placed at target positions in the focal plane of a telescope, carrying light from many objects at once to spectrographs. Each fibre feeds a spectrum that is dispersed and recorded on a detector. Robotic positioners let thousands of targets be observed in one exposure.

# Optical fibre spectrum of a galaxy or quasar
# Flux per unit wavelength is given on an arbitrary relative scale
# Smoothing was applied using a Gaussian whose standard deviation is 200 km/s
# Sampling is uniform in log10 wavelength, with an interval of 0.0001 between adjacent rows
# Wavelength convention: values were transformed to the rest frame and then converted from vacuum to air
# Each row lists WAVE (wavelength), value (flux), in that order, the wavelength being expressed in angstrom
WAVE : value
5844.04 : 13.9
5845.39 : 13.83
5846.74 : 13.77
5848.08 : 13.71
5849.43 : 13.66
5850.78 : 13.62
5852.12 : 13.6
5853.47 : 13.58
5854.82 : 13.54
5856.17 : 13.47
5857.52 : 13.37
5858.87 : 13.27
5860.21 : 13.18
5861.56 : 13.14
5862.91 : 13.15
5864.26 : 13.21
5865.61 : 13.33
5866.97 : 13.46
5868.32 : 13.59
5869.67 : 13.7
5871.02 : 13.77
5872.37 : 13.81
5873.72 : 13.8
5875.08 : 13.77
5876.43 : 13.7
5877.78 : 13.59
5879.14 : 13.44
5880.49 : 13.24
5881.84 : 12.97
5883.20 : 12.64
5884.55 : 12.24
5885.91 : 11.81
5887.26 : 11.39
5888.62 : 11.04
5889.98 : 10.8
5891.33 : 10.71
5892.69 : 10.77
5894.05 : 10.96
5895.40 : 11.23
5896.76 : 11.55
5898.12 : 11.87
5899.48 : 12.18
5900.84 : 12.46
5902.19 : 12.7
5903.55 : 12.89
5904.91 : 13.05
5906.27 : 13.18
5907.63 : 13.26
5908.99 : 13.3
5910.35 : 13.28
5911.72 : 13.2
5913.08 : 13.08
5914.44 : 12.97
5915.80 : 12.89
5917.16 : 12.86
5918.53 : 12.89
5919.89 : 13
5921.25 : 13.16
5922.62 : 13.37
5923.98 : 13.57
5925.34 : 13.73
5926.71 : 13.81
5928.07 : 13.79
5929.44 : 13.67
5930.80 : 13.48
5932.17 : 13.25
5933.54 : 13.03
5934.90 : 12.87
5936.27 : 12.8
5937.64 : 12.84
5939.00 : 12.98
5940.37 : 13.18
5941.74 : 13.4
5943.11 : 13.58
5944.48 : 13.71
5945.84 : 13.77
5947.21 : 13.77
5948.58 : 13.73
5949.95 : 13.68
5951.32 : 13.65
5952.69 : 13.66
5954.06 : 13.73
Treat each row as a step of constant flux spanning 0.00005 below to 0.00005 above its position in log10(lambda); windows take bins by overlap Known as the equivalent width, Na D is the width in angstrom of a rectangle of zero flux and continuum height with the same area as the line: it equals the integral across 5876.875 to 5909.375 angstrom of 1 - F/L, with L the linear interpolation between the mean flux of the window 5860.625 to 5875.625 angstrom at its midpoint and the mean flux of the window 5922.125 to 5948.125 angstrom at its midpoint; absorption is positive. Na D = 3.0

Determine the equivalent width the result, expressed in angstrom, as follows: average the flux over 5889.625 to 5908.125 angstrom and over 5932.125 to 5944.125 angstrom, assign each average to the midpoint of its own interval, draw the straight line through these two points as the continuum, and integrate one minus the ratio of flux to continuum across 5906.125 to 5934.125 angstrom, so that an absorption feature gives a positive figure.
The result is -1.5 angstrom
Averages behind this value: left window 12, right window 13.1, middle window 13.3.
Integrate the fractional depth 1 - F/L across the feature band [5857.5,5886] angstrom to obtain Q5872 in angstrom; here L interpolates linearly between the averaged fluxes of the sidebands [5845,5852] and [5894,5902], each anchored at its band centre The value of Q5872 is -1.1 angstrom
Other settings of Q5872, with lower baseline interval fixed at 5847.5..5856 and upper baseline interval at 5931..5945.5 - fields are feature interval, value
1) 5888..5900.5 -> 1.99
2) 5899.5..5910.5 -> 0.33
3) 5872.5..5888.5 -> 0.64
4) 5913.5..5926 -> 0.11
